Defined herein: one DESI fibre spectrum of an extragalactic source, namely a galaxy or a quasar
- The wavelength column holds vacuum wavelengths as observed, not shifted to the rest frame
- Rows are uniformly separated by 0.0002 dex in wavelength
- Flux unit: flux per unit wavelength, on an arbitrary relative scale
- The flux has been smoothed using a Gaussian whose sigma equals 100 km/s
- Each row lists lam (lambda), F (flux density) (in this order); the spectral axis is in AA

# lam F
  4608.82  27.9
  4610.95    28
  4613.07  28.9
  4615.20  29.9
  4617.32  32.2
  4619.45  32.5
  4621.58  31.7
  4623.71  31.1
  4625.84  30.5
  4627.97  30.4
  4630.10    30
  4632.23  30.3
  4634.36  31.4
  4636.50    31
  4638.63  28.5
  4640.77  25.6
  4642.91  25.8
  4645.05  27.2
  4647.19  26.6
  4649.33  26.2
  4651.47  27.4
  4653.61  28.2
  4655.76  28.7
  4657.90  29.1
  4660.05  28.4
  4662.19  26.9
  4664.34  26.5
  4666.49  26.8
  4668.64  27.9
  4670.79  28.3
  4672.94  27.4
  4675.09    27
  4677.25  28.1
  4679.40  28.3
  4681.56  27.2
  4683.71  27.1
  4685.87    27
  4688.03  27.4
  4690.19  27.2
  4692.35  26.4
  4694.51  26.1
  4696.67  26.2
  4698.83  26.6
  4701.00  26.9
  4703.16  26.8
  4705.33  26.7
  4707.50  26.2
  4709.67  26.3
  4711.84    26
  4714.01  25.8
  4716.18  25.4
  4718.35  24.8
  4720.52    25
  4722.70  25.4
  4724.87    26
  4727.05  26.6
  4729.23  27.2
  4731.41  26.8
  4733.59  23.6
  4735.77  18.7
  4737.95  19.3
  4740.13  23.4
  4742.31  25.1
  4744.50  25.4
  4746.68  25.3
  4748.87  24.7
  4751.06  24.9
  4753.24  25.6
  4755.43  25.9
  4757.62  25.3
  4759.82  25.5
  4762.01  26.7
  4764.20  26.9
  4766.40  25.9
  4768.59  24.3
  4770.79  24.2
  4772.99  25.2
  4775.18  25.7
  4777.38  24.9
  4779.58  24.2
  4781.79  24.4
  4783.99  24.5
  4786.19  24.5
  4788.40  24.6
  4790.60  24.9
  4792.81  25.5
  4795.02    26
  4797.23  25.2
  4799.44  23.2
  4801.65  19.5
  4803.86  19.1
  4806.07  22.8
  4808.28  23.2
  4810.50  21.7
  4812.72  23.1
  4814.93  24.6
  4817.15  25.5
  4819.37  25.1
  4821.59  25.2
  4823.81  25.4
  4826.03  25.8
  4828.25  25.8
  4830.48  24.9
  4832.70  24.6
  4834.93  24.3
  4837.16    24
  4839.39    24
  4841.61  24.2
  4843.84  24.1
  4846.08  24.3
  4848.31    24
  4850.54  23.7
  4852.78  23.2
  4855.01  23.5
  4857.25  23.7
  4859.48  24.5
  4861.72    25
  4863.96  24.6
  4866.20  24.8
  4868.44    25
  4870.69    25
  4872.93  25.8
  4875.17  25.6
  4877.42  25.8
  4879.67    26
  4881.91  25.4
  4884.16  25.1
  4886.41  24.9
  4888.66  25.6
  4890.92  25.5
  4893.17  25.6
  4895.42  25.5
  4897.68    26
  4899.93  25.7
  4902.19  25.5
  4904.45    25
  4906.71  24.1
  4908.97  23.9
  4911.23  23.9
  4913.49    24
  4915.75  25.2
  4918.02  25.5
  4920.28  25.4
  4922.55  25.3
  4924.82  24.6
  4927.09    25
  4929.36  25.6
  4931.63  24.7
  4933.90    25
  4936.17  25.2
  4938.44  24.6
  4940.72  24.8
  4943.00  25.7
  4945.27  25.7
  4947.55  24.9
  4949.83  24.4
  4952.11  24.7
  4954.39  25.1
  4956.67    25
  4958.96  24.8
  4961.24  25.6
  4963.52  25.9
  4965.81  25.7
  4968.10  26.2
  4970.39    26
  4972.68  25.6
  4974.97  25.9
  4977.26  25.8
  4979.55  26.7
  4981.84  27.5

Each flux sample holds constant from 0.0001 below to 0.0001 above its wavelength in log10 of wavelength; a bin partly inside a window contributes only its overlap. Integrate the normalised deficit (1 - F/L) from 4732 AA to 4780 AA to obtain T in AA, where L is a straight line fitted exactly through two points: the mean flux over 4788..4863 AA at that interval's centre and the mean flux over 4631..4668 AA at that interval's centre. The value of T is 1.81 AA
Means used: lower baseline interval 27.9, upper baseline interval 24.1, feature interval 24.6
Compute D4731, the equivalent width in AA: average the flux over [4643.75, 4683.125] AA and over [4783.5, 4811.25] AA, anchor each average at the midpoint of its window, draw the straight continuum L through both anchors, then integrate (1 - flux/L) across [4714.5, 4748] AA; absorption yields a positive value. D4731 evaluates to 1.2 AA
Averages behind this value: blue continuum 27.6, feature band 24.6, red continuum 23.4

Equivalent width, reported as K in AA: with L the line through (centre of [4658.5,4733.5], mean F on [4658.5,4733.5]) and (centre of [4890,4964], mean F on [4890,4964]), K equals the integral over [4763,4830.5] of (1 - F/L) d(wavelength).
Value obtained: 4.2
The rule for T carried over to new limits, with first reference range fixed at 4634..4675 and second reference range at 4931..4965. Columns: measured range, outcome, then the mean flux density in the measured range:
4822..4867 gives 2.7 AA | 24.4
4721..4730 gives 0.3 AA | 26.2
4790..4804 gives 1.5 AA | 23.6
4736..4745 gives 1.4 AA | 22.7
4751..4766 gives 0.5 AA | 25.9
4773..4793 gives 1.3 AA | 24.8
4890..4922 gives 0.5 AA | 25.1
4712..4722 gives 0.7 AA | 25.3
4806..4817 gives 1.2 AA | 23.3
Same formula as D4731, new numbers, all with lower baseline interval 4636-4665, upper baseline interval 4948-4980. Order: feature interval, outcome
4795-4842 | 4.5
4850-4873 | 1.5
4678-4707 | 0.4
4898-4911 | 0.5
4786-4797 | 0.6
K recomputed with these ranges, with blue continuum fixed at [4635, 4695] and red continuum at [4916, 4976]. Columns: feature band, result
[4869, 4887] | 0.24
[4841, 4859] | 1.50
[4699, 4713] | 0.34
